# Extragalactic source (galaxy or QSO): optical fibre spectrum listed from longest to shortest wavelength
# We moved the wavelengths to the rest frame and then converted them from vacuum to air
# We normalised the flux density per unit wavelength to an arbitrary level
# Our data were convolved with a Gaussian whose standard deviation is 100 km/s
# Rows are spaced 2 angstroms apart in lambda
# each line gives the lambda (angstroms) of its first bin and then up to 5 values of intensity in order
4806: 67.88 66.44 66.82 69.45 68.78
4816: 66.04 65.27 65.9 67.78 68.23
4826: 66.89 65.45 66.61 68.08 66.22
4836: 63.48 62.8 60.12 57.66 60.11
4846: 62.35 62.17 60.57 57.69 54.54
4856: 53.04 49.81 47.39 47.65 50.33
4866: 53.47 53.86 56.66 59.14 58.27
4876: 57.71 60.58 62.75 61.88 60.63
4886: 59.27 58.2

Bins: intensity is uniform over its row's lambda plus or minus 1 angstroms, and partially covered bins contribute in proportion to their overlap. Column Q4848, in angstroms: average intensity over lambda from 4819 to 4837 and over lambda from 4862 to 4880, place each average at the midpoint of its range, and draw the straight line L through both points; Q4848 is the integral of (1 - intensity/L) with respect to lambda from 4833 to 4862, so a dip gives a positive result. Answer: 1.8 angstroms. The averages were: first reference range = 66.5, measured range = 58.1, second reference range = 56.1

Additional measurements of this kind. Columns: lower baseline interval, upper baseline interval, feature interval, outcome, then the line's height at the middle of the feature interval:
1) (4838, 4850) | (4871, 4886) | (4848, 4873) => 2.6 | 60.4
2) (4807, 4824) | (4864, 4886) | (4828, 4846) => 0.2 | 63.9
